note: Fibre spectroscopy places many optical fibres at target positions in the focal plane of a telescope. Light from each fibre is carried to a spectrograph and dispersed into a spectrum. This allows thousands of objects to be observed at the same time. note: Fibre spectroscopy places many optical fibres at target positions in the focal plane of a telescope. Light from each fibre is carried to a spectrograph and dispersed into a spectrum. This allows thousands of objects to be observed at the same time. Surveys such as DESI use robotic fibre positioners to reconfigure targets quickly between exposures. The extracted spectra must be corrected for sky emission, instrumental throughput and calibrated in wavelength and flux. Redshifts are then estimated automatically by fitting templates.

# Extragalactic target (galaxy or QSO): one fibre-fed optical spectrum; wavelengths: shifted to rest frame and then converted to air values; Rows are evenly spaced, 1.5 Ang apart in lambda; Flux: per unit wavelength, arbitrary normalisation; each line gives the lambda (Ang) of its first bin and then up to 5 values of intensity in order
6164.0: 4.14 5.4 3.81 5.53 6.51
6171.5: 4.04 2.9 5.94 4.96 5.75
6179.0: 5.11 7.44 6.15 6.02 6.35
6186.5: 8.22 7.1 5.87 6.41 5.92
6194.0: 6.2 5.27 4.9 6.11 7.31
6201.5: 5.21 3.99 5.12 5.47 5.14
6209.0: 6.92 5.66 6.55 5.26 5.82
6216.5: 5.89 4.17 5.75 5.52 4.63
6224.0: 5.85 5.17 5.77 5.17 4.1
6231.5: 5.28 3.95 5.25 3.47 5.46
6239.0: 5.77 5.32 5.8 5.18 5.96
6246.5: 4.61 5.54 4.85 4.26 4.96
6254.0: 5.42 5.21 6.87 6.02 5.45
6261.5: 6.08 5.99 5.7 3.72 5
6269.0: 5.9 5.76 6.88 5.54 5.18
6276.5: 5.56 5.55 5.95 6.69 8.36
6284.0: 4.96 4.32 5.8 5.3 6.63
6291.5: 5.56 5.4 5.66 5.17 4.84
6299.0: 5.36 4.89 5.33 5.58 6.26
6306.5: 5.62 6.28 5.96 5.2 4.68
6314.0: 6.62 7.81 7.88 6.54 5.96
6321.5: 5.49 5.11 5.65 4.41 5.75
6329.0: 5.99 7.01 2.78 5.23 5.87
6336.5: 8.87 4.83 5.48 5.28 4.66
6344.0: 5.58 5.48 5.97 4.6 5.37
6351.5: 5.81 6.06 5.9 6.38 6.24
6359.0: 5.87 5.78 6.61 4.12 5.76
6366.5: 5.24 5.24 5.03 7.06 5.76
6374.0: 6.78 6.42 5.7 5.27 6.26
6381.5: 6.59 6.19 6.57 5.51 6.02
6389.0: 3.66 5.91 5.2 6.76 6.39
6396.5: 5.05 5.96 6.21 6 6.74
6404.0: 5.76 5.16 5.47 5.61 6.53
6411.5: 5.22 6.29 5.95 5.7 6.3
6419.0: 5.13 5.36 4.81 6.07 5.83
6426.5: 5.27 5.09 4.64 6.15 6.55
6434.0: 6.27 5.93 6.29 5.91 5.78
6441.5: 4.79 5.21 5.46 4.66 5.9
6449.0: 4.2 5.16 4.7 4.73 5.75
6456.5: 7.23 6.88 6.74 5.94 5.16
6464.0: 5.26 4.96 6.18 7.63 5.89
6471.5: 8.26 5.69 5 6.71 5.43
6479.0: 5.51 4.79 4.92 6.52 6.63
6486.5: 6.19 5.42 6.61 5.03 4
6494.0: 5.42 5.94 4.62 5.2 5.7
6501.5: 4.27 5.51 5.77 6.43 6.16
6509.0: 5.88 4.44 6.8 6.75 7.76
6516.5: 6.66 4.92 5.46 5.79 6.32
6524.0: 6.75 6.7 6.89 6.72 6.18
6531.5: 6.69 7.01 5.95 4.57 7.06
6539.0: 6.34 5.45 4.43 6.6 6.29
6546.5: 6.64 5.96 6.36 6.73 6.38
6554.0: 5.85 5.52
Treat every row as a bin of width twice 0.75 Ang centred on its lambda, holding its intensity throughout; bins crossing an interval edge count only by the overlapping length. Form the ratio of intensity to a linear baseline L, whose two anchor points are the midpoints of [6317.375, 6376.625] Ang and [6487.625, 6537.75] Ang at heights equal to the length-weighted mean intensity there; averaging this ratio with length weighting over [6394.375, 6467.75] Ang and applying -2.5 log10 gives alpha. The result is 0.03 mag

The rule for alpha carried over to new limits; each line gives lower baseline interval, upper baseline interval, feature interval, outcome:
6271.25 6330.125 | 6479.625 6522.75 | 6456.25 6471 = -0.08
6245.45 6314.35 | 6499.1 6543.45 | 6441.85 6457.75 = 0.11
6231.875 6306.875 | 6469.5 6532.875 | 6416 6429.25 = 0.06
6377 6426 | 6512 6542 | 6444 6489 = 0.05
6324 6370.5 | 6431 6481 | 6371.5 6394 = -0.05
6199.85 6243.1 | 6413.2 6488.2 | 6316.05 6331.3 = -0.09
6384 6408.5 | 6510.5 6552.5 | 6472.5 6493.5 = 0.09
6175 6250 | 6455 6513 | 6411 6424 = 0.02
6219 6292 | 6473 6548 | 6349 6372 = -0.02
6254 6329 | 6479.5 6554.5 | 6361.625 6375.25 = 0.01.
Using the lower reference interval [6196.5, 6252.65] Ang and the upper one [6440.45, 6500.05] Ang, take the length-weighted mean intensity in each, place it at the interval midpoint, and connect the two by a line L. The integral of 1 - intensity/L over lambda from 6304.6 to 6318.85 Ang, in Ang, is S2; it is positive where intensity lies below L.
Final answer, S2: -2.2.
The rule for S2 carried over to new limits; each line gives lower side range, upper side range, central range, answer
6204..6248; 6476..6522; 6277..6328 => -3.3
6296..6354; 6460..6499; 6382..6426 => -0.5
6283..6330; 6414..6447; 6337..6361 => 0.2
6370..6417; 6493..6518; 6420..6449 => 1.6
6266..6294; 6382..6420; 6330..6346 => 0.7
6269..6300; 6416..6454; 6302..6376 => -2.1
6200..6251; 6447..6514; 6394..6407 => -0.7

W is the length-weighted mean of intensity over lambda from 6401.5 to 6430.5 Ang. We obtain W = 5.64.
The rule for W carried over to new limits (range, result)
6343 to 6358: 5.71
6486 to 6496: 5.49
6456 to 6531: 5.95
